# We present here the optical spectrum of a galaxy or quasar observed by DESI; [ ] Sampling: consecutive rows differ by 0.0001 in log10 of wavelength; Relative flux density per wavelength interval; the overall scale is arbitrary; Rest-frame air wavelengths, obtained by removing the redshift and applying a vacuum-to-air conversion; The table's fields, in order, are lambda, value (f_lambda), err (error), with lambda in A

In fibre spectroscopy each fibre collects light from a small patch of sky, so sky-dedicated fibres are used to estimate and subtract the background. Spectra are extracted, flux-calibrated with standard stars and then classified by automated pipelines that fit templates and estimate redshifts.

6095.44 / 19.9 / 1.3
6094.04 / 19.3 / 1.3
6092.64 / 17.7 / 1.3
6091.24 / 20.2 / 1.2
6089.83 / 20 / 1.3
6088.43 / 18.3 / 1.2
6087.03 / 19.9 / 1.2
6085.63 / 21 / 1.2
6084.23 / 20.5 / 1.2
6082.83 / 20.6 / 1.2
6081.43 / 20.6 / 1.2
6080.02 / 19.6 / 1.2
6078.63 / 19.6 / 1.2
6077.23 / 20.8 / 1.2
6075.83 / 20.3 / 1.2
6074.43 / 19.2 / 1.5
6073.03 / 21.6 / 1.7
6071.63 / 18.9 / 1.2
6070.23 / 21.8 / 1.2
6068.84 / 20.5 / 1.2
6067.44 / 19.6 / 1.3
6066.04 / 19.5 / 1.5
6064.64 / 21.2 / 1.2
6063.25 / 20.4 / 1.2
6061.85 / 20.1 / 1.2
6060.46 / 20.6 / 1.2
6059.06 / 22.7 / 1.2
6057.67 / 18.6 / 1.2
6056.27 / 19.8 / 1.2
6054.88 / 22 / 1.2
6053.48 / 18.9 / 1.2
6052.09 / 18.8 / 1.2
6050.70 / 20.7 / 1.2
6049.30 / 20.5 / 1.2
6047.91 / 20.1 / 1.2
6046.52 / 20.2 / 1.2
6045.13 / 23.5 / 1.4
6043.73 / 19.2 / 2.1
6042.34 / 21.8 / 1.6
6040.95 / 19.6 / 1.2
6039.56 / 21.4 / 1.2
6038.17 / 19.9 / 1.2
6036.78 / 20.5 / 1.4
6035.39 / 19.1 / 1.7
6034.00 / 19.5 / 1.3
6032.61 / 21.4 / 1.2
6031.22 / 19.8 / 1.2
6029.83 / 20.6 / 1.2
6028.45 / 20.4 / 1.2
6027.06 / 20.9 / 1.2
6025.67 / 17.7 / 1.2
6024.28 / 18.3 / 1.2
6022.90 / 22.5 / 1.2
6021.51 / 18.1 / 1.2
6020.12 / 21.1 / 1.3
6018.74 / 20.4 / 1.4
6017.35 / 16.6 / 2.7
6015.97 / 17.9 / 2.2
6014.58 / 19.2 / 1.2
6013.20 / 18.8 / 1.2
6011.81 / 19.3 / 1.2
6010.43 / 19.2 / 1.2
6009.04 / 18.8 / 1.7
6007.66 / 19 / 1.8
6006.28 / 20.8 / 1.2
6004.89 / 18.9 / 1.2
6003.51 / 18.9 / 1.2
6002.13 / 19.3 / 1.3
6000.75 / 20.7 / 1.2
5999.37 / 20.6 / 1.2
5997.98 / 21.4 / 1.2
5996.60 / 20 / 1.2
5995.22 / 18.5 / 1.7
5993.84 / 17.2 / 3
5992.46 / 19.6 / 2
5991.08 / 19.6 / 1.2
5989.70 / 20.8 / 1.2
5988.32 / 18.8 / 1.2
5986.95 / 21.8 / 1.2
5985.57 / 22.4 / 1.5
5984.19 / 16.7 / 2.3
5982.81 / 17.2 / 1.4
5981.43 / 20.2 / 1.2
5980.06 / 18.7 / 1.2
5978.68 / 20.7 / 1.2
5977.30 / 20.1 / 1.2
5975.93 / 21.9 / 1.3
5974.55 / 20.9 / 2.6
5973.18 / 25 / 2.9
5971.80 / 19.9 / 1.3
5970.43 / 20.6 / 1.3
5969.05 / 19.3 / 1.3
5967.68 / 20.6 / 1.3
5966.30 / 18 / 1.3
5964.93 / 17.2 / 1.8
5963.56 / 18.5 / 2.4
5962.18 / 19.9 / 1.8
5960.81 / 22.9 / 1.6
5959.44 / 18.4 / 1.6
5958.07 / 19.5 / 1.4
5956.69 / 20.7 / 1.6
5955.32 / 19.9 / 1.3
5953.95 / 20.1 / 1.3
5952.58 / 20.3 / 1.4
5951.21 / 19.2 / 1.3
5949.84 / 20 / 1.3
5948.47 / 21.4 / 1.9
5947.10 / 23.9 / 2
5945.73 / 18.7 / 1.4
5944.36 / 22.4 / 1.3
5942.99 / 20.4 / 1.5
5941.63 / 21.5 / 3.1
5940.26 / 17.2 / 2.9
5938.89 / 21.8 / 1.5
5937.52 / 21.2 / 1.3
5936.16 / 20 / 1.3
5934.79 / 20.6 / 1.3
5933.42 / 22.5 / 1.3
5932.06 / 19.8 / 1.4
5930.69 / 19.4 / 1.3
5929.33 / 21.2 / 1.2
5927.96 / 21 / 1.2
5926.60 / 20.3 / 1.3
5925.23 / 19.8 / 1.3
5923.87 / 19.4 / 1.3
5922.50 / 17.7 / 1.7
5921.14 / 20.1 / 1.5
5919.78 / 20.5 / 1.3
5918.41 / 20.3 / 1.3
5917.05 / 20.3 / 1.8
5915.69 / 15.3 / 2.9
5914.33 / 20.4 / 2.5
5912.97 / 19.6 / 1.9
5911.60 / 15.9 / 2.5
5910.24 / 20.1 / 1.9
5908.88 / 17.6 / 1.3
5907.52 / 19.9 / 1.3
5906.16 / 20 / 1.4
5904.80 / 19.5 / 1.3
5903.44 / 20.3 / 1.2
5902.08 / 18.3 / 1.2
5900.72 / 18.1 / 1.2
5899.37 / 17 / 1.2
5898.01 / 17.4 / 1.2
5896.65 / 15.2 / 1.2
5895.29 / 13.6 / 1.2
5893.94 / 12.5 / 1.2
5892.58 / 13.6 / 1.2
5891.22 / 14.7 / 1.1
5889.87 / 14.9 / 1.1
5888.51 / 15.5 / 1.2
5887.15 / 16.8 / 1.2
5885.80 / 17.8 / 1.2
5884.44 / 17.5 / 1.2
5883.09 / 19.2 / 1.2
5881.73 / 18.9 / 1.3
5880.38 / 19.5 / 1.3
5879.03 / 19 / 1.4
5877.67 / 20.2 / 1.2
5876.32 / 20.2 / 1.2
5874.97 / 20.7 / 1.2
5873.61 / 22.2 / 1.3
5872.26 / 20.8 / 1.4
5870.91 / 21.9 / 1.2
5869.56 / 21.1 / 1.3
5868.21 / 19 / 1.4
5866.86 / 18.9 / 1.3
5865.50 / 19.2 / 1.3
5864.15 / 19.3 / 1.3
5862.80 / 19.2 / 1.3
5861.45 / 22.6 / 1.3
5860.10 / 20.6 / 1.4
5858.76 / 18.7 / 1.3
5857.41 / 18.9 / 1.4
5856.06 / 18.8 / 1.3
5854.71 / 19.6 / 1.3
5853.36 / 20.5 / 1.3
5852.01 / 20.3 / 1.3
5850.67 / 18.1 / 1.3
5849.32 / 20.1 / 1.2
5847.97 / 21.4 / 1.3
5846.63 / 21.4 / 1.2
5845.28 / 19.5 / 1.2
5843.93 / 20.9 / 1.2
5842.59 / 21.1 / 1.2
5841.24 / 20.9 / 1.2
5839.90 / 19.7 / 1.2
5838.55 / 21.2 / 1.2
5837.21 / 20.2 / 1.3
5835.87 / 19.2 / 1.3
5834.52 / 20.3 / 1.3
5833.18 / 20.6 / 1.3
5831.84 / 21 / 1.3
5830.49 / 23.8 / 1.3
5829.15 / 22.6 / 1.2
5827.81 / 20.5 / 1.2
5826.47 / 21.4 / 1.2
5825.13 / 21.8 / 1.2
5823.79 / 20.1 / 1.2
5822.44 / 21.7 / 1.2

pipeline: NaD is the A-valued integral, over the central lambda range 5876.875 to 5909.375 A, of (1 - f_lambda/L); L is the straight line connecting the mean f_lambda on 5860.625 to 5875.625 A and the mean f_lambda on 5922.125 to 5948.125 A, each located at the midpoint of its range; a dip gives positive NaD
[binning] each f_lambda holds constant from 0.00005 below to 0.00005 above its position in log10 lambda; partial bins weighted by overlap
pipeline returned 4.89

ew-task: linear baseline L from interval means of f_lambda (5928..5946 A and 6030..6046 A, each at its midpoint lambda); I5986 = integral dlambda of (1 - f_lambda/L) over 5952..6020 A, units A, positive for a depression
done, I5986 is 2.7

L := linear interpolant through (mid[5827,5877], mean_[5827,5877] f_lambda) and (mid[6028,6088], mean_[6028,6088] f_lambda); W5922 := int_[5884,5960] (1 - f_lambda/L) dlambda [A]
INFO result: 5.3 A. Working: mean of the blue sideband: 20.4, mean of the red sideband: 20.3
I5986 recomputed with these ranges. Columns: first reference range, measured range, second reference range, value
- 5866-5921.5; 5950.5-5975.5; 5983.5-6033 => -1.2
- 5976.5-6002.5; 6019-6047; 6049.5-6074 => -0.3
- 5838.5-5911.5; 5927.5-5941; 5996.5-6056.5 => -0.8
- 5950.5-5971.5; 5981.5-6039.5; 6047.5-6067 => 1.1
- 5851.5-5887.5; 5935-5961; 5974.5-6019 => -1.2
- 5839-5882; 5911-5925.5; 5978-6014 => 0.6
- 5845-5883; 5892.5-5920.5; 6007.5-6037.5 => 2.7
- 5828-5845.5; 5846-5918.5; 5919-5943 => 6.5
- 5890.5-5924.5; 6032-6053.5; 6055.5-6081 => -0.5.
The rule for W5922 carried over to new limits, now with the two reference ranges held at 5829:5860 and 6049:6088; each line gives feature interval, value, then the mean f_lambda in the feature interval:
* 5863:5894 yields 2.75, 18.5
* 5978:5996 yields 0.80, 19.4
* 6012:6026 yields 0.82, 19.1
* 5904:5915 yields 0.65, 19.1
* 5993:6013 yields 0.83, 19.4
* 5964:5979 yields -0.03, 20.3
